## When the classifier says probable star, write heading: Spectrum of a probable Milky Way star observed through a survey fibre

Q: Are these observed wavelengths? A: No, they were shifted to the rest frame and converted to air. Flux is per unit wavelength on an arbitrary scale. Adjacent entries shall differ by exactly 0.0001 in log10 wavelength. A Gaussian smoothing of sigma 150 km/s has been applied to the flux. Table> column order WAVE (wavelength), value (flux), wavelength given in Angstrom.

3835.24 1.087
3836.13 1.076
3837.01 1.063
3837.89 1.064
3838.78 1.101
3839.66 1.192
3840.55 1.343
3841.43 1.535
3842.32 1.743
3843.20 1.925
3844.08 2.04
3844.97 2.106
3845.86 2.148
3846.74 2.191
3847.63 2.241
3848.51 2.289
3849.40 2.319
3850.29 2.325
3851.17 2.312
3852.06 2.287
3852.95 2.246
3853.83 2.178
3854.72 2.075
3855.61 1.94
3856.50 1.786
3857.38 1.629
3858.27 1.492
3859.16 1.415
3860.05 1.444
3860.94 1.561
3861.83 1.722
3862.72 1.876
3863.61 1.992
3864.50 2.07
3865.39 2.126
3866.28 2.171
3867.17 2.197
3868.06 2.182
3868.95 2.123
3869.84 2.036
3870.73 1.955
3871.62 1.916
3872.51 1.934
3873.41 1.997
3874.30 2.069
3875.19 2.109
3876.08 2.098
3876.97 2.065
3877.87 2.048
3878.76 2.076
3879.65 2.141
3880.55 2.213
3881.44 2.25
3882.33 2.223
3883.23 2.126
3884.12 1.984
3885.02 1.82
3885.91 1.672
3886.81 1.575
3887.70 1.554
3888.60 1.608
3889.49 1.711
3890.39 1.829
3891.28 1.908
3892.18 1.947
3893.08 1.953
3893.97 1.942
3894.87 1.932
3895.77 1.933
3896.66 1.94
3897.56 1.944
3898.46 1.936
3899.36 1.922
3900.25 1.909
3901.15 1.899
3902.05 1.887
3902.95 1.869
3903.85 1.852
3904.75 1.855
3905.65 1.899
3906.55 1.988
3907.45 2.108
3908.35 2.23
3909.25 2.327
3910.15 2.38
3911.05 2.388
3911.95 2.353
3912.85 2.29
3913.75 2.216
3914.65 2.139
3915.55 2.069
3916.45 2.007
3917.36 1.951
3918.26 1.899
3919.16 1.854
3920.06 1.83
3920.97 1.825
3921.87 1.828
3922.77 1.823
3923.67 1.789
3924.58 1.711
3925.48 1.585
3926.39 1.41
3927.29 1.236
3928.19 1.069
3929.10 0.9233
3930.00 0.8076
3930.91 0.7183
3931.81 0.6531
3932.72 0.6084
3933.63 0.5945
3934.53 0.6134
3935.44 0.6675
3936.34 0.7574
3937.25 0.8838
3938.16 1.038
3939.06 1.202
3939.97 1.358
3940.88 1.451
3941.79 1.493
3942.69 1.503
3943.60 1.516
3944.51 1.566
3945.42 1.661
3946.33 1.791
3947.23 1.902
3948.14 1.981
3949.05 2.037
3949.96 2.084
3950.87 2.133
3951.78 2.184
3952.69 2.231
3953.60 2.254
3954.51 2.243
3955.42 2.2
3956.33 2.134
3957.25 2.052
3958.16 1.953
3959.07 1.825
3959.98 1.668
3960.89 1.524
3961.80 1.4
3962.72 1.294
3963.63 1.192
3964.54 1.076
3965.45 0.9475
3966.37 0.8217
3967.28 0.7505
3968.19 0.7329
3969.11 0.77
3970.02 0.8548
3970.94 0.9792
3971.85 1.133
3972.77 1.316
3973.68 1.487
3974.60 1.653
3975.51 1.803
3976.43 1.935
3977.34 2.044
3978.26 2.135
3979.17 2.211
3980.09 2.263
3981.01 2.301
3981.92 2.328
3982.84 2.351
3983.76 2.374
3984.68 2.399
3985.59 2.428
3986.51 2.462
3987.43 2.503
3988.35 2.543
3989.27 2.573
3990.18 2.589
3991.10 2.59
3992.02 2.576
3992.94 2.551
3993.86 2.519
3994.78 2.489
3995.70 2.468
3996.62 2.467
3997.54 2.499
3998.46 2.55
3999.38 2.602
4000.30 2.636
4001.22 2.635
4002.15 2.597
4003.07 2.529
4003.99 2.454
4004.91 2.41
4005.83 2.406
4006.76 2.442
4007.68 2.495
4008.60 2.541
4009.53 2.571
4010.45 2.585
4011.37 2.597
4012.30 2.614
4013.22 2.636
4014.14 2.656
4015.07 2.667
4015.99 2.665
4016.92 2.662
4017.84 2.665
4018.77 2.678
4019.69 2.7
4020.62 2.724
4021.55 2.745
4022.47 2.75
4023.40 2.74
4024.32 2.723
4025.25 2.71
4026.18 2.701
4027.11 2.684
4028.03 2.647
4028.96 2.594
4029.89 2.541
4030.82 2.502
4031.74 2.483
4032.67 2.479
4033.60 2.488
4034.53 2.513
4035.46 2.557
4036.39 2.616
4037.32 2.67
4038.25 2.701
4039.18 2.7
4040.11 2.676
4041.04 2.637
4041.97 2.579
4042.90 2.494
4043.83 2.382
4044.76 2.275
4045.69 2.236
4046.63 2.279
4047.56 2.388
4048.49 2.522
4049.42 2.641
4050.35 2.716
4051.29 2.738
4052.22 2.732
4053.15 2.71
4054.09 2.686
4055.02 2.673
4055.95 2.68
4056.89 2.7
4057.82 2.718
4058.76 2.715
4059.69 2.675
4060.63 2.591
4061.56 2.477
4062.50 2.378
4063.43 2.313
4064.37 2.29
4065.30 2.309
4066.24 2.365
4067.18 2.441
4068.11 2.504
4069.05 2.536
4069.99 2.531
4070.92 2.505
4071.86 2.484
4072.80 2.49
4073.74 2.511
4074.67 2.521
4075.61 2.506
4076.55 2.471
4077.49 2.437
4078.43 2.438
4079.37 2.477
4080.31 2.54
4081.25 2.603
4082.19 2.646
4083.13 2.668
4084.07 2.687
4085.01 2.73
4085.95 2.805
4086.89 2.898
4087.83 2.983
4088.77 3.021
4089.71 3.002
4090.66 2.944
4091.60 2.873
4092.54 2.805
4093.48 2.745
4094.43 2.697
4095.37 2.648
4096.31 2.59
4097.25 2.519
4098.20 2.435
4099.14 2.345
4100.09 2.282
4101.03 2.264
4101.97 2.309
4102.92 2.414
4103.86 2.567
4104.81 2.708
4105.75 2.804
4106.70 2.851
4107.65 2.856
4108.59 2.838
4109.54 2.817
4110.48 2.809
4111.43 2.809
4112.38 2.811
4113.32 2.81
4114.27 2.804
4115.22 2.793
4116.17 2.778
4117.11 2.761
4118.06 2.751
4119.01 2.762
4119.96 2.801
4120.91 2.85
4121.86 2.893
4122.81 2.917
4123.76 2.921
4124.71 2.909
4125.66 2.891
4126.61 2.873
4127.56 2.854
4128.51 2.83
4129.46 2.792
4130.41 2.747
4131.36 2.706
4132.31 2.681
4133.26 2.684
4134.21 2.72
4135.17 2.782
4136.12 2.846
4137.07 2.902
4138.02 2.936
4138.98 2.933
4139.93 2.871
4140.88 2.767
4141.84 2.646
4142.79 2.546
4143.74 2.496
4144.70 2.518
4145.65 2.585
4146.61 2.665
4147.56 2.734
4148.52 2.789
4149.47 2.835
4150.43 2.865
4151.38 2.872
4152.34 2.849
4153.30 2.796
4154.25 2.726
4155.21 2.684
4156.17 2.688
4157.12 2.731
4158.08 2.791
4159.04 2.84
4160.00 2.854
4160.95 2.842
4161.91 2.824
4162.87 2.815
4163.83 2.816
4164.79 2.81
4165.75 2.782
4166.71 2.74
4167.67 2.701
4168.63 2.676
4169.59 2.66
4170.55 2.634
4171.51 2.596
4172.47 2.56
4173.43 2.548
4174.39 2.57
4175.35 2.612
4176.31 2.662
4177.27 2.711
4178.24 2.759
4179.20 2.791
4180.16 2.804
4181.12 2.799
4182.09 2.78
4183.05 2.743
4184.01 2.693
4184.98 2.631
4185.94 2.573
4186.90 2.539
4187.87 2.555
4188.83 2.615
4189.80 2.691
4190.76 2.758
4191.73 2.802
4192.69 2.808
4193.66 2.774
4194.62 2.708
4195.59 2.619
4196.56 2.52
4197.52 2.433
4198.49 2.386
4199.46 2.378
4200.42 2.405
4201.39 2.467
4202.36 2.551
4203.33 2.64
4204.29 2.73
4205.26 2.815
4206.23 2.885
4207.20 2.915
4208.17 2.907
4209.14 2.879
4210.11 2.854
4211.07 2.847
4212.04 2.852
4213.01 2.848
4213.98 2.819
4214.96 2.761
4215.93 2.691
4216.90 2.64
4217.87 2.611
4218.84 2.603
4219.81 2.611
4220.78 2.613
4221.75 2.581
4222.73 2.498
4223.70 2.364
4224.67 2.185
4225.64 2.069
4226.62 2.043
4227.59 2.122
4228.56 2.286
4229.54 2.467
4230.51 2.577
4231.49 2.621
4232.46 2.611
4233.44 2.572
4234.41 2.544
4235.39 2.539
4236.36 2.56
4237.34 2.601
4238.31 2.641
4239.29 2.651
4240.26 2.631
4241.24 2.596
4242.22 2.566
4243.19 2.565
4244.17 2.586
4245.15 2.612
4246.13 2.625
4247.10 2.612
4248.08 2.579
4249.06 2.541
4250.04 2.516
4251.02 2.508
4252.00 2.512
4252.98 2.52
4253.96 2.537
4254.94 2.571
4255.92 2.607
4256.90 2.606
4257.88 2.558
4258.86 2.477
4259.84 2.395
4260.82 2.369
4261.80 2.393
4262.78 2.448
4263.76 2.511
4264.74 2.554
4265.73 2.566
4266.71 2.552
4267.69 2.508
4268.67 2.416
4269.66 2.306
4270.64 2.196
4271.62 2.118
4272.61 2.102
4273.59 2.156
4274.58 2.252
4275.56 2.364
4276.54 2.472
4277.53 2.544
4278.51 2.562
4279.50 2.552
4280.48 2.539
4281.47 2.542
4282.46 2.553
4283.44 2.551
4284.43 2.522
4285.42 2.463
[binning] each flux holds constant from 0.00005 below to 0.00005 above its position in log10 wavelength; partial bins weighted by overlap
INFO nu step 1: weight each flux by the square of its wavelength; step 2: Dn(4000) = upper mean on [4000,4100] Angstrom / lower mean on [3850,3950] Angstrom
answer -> 1.57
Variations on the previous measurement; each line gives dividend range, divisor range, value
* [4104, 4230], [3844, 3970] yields 1.74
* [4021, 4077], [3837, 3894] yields 1.46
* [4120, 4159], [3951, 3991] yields 1.66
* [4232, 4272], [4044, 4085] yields 1.09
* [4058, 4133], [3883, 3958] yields 1.68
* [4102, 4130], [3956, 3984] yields 1.90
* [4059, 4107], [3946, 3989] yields 1.51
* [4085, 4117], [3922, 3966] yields 1.99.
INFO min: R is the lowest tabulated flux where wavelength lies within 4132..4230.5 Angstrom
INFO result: 2.043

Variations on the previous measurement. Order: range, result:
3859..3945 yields 0.5945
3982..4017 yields 2.351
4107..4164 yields 2.496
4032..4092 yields 2.236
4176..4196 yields 2.539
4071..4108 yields 2.264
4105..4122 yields 2.751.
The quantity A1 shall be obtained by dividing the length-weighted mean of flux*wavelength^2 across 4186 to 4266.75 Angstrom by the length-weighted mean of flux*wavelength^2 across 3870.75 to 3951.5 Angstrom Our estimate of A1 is 1.7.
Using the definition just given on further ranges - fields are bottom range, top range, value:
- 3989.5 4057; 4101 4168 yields 1.13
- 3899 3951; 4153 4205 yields 1.85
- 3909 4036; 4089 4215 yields 1.48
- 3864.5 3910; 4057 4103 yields 1.43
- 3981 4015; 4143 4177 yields 1.17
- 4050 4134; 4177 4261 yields 1.04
